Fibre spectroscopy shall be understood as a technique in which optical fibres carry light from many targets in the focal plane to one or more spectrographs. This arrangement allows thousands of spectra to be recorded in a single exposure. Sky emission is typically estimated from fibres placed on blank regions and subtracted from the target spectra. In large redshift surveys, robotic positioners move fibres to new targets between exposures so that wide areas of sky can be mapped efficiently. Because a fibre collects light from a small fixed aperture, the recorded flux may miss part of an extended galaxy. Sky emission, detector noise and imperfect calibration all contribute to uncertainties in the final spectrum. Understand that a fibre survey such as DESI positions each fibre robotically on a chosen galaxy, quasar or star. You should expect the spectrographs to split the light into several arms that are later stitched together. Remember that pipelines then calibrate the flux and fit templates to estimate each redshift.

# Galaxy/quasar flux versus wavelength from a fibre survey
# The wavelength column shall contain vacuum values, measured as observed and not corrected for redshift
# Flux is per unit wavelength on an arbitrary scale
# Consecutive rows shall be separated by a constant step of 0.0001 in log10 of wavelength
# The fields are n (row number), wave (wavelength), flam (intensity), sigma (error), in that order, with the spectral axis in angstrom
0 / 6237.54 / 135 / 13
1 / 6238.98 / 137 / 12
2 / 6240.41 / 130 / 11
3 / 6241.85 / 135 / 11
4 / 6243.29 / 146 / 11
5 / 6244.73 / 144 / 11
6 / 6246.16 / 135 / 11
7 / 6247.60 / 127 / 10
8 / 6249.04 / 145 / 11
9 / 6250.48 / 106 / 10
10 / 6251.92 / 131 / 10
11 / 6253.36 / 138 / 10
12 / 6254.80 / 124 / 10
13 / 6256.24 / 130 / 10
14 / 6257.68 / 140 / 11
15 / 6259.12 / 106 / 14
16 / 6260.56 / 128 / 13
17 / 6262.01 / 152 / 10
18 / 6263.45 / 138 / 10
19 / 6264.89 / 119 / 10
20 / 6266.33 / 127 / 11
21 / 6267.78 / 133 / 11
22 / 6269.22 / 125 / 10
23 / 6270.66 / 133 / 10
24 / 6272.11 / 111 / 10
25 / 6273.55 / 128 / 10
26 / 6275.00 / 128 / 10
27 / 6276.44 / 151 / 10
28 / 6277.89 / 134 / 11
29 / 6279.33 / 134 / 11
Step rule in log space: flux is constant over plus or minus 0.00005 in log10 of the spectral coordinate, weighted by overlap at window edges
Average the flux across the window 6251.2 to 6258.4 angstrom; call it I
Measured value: 133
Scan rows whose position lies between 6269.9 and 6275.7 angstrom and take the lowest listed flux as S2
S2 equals 111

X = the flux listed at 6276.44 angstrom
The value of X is 151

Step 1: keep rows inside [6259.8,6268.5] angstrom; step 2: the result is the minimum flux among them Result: 119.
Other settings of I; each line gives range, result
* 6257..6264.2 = 133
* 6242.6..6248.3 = 138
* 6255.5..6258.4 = 135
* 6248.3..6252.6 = 127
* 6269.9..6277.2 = 130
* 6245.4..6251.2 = 128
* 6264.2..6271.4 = 127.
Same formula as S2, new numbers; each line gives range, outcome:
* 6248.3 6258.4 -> 106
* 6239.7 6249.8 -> 127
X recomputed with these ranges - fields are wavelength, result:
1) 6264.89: 119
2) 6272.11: 111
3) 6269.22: 125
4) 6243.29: 146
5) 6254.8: 124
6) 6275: 128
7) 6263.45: 138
